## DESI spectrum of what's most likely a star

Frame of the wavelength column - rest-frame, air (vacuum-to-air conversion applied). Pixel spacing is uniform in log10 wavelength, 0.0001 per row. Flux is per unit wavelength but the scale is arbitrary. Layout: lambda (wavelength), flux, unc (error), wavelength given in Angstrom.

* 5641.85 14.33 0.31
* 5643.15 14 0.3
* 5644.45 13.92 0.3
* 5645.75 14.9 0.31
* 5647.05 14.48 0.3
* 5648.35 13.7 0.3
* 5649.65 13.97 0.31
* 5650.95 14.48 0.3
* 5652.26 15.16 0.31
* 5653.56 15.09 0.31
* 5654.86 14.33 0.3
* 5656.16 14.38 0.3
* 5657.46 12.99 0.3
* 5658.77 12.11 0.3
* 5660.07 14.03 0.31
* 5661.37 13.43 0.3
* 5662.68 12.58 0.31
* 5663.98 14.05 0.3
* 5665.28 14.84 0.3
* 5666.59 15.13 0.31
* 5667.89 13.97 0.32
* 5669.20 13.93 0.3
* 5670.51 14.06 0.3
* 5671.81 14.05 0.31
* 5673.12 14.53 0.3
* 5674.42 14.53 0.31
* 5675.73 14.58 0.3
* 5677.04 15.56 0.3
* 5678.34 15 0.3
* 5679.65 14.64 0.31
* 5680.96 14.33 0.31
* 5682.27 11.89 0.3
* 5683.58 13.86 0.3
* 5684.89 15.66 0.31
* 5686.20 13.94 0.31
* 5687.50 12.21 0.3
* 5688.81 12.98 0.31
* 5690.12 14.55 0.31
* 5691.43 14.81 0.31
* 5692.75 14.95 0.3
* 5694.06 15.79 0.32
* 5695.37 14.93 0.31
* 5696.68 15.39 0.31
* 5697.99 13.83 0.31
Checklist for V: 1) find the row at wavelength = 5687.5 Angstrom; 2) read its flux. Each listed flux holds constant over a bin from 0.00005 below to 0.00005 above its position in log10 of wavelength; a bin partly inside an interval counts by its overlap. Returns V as 12.21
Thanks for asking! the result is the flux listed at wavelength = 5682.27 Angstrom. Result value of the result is 11.89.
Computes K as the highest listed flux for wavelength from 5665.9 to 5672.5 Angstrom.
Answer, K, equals 15.13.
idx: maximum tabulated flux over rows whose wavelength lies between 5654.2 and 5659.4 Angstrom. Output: 14.38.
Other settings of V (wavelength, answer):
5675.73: 14.58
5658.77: 12.11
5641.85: 14.33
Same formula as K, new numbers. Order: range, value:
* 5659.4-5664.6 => 14.05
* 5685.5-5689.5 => 13.94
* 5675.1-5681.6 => 15.56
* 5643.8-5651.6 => 14.9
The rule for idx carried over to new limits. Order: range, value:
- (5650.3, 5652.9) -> 15.16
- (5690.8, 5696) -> 15.79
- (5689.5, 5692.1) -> 14.81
